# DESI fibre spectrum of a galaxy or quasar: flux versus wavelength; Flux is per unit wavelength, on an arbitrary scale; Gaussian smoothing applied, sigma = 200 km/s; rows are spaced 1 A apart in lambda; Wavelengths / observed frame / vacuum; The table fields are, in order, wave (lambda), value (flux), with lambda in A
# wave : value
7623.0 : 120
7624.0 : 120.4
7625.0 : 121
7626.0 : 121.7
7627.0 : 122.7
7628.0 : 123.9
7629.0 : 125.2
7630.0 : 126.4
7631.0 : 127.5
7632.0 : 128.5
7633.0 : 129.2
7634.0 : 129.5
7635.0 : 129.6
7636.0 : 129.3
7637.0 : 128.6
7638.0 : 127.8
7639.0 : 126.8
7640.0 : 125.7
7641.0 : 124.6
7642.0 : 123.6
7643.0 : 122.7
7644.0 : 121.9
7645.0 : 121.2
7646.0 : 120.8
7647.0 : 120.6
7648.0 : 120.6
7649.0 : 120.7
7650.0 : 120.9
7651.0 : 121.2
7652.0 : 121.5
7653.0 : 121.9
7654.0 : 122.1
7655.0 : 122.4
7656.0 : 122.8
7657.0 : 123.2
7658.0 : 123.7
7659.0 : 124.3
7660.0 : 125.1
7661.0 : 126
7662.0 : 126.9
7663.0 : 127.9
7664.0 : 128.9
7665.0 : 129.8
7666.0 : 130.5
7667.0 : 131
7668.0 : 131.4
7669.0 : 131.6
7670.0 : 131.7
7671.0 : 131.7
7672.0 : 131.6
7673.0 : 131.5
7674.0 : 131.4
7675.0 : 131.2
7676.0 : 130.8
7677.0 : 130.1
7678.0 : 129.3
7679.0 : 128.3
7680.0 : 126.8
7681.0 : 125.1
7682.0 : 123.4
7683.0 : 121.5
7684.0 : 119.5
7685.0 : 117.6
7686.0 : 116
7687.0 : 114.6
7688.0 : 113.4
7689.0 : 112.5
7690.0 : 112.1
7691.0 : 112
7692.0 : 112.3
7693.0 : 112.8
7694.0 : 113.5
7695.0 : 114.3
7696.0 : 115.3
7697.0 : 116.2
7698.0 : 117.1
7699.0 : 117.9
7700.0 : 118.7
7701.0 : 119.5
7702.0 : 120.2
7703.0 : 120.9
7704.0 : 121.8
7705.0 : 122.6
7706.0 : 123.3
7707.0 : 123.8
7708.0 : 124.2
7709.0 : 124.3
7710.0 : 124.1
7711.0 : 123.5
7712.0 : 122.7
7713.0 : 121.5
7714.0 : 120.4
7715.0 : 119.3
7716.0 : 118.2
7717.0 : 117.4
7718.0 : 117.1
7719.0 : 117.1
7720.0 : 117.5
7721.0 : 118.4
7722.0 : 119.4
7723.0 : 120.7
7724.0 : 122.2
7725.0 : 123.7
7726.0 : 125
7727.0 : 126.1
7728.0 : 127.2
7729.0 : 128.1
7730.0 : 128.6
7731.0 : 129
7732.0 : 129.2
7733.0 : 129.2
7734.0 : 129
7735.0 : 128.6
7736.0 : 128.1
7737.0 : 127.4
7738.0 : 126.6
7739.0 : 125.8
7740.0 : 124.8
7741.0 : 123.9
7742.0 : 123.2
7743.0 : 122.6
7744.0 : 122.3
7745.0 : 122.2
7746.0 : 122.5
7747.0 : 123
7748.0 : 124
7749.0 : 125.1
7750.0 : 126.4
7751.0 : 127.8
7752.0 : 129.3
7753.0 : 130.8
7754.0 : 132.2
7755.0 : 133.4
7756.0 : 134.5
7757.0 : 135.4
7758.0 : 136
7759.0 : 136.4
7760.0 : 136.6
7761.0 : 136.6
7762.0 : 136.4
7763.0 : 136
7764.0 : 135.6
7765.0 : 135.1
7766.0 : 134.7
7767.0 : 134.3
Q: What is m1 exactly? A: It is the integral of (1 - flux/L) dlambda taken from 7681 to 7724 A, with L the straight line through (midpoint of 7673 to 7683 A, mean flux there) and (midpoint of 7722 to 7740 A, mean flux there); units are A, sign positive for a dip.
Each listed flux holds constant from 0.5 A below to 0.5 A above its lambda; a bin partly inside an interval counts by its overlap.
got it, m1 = 3.0 A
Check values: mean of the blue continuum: 128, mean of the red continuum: 126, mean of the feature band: 119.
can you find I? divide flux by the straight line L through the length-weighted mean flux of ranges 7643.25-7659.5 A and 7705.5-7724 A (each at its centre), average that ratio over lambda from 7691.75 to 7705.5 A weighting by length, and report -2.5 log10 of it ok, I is 0.033 mag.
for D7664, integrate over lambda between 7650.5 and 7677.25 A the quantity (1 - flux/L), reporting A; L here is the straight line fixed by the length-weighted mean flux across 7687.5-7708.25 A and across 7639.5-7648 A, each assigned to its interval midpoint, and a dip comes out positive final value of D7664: -1.5 A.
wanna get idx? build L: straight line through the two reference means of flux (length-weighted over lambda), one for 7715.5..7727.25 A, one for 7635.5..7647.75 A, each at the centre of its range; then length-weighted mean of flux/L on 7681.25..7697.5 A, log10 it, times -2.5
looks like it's 0.057 mag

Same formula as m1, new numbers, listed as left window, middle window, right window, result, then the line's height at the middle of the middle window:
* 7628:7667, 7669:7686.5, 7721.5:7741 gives -0.2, 125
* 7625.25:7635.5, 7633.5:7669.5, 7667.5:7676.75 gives 1.0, 129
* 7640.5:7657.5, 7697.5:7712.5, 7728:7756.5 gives 0.4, 125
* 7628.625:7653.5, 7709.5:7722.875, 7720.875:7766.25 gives 0.8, 127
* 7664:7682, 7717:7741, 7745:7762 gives 1.1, 130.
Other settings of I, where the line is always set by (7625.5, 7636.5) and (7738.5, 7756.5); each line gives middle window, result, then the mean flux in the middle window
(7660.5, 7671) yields -0.03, 130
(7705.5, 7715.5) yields 0.03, 123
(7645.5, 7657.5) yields 0.04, 122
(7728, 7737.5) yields -0.02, 129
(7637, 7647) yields 0.02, 124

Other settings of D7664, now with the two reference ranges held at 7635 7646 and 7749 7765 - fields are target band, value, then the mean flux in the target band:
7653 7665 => 0.2 A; 125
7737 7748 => 0.7 A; 124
